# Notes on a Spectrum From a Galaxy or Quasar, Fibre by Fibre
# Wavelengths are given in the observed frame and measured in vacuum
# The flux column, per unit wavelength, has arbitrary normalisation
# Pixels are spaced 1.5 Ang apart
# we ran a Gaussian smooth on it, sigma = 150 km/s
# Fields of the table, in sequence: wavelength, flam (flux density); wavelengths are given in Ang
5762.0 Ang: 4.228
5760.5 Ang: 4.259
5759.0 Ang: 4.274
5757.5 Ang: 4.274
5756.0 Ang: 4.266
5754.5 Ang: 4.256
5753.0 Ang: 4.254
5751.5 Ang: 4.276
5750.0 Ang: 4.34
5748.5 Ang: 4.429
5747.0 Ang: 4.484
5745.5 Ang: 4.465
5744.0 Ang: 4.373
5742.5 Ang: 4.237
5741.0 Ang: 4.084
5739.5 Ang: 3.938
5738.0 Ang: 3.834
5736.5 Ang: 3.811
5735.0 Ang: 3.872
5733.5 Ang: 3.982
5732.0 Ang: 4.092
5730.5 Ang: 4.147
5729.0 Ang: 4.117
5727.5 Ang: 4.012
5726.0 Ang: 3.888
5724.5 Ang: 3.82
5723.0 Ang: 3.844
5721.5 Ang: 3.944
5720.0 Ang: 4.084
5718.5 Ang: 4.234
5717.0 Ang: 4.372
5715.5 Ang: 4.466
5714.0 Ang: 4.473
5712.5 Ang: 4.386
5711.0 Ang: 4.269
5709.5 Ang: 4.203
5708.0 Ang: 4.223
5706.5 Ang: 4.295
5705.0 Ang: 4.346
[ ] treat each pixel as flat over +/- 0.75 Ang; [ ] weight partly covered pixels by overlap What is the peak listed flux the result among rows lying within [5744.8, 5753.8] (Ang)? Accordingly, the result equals 4.484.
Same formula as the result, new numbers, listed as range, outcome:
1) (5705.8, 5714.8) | 4.473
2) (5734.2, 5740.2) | 3.938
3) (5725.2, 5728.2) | 4.012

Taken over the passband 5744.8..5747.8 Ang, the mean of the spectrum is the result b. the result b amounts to 4.47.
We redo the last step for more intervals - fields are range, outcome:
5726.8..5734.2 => 4.07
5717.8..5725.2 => 3.98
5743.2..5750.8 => 4.42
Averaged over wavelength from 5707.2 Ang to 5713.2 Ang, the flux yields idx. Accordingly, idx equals 4.27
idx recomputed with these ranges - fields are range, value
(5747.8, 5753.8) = 4.32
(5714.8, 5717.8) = 4.42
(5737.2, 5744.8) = 4.09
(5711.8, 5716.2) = 4.44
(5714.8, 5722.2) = 4.22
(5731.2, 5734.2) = 4.04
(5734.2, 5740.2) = 3.86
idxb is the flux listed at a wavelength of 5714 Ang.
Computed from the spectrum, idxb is 4.473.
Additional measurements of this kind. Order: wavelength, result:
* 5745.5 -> 4.465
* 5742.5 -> 4.237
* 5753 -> 4.254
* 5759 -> 4.274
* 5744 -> 4.373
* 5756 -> 4.266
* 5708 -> 4.223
